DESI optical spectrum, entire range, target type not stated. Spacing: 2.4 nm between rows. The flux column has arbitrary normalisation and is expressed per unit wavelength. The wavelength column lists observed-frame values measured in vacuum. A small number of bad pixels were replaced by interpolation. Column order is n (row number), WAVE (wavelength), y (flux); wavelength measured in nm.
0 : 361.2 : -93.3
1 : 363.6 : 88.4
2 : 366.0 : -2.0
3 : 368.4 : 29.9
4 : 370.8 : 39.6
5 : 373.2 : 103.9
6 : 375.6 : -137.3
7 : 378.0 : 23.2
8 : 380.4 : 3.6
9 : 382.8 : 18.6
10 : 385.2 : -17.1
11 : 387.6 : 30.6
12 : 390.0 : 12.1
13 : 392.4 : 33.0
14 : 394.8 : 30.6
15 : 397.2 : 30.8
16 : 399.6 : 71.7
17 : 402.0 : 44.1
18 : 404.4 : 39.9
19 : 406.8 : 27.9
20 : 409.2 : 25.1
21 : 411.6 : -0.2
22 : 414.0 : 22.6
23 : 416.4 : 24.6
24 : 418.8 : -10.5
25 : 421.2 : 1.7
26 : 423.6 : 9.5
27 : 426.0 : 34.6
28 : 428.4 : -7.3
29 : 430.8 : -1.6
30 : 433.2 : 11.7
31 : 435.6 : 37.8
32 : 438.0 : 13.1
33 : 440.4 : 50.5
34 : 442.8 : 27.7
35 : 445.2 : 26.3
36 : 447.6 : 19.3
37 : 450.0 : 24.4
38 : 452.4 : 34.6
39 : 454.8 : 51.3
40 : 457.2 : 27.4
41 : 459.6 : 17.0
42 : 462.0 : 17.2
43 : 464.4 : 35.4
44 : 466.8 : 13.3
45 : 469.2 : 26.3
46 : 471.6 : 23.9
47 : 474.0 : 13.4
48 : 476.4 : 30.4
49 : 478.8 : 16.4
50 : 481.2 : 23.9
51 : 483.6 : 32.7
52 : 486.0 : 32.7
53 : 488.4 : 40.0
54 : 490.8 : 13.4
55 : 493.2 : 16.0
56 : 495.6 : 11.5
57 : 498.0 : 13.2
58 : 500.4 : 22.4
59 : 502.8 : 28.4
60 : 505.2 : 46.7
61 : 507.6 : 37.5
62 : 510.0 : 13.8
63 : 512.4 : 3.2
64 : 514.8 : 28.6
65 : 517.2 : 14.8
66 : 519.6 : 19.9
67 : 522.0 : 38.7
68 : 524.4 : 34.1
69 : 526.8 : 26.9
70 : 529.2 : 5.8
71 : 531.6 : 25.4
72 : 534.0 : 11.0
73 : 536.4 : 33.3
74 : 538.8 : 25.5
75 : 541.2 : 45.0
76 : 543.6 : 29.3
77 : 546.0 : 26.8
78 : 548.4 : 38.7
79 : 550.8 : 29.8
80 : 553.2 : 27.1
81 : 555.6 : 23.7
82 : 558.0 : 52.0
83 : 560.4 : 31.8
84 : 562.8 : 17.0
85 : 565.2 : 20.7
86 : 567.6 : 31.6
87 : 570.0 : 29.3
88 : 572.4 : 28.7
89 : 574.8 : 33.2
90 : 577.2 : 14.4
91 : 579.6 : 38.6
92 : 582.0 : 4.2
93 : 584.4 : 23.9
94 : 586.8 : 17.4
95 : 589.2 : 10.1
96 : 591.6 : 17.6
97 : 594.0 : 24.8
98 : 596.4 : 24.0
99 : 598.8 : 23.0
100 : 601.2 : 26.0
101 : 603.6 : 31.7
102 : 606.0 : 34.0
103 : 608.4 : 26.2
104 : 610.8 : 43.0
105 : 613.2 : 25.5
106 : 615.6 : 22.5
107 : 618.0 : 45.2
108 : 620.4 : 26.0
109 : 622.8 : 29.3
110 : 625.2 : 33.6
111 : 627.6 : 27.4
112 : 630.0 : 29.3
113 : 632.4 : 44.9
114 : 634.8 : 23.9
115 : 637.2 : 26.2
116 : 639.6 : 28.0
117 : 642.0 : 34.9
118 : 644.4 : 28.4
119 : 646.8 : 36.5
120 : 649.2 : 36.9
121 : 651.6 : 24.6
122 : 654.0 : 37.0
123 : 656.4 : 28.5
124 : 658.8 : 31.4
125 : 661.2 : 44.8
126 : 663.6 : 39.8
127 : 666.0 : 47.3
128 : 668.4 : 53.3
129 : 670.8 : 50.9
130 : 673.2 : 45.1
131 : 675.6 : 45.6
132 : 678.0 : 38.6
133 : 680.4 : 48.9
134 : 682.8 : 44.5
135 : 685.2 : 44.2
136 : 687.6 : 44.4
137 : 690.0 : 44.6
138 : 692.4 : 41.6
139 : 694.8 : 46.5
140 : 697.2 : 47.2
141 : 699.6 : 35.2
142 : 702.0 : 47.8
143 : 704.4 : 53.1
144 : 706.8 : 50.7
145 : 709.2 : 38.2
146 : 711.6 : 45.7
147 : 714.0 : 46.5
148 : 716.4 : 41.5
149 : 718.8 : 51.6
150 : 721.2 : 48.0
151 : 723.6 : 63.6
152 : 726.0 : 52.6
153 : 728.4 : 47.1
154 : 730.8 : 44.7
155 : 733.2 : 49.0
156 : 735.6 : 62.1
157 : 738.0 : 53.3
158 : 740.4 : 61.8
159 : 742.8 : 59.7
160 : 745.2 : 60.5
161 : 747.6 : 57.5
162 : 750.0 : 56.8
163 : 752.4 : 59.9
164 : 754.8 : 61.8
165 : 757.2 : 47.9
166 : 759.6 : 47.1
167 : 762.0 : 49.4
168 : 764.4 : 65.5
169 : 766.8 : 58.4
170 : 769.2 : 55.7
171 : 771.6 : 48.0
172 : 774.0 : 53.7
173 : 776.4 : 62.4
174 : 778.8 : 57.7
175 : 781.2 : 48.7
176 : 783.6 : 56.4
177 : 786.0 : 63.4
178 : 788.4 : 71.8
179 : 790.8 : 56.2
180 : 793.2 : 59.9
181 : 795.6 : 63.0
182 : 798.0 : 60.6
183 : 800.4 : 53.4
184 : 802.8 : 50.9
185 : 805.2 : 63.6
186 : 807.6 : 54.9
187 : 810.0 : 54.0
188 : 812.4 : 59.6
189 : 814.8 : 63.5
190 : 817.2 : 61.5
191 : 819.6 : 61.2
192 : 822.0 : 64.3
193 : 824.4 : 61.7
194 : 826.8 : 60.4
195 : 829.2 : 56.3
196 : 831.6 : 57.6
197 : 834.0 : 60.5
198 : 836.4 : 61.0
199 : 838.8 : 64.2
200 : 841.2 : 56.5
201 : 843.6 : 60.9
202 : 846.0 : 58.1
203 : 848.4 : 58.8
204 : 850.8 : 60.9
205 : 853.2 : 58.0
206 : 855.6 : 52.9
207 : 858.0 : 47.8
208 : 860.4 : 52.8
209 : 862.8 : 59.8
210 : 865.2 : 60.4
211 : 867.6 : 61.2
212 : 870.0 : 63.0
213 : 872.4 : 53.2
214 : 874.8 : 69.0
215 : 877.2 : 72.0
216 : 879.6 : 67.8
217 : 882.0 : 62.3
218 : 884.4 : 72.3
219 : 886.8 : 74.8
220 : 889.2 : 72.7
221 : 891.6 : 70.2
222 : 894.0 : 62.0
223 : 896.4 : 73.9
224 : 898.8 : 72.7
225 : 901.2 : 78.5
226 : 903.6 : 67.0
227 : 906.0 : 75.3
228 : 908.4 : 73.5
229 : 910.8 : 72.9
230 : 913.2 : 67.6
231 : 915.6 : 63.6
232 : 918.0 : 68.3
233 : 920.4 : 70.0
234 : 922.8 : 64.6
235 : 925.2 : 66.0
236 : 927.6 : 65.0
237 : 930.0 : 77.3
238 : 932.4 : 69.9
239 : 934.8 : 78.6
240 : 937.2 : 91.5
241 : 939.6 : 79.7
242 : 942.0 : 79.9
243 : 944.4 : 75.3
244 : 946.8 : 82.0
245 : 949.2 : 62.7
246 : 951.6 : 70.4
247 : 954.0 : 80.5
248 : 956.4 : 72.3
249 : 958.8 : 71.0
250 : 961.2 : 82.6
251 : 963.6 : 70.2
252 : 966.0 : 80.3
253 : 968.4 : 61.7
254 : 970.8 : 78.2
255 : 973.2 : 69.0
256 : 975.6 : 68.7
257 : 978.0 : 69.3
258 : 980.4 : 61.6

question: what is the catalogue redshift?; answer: 0.656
